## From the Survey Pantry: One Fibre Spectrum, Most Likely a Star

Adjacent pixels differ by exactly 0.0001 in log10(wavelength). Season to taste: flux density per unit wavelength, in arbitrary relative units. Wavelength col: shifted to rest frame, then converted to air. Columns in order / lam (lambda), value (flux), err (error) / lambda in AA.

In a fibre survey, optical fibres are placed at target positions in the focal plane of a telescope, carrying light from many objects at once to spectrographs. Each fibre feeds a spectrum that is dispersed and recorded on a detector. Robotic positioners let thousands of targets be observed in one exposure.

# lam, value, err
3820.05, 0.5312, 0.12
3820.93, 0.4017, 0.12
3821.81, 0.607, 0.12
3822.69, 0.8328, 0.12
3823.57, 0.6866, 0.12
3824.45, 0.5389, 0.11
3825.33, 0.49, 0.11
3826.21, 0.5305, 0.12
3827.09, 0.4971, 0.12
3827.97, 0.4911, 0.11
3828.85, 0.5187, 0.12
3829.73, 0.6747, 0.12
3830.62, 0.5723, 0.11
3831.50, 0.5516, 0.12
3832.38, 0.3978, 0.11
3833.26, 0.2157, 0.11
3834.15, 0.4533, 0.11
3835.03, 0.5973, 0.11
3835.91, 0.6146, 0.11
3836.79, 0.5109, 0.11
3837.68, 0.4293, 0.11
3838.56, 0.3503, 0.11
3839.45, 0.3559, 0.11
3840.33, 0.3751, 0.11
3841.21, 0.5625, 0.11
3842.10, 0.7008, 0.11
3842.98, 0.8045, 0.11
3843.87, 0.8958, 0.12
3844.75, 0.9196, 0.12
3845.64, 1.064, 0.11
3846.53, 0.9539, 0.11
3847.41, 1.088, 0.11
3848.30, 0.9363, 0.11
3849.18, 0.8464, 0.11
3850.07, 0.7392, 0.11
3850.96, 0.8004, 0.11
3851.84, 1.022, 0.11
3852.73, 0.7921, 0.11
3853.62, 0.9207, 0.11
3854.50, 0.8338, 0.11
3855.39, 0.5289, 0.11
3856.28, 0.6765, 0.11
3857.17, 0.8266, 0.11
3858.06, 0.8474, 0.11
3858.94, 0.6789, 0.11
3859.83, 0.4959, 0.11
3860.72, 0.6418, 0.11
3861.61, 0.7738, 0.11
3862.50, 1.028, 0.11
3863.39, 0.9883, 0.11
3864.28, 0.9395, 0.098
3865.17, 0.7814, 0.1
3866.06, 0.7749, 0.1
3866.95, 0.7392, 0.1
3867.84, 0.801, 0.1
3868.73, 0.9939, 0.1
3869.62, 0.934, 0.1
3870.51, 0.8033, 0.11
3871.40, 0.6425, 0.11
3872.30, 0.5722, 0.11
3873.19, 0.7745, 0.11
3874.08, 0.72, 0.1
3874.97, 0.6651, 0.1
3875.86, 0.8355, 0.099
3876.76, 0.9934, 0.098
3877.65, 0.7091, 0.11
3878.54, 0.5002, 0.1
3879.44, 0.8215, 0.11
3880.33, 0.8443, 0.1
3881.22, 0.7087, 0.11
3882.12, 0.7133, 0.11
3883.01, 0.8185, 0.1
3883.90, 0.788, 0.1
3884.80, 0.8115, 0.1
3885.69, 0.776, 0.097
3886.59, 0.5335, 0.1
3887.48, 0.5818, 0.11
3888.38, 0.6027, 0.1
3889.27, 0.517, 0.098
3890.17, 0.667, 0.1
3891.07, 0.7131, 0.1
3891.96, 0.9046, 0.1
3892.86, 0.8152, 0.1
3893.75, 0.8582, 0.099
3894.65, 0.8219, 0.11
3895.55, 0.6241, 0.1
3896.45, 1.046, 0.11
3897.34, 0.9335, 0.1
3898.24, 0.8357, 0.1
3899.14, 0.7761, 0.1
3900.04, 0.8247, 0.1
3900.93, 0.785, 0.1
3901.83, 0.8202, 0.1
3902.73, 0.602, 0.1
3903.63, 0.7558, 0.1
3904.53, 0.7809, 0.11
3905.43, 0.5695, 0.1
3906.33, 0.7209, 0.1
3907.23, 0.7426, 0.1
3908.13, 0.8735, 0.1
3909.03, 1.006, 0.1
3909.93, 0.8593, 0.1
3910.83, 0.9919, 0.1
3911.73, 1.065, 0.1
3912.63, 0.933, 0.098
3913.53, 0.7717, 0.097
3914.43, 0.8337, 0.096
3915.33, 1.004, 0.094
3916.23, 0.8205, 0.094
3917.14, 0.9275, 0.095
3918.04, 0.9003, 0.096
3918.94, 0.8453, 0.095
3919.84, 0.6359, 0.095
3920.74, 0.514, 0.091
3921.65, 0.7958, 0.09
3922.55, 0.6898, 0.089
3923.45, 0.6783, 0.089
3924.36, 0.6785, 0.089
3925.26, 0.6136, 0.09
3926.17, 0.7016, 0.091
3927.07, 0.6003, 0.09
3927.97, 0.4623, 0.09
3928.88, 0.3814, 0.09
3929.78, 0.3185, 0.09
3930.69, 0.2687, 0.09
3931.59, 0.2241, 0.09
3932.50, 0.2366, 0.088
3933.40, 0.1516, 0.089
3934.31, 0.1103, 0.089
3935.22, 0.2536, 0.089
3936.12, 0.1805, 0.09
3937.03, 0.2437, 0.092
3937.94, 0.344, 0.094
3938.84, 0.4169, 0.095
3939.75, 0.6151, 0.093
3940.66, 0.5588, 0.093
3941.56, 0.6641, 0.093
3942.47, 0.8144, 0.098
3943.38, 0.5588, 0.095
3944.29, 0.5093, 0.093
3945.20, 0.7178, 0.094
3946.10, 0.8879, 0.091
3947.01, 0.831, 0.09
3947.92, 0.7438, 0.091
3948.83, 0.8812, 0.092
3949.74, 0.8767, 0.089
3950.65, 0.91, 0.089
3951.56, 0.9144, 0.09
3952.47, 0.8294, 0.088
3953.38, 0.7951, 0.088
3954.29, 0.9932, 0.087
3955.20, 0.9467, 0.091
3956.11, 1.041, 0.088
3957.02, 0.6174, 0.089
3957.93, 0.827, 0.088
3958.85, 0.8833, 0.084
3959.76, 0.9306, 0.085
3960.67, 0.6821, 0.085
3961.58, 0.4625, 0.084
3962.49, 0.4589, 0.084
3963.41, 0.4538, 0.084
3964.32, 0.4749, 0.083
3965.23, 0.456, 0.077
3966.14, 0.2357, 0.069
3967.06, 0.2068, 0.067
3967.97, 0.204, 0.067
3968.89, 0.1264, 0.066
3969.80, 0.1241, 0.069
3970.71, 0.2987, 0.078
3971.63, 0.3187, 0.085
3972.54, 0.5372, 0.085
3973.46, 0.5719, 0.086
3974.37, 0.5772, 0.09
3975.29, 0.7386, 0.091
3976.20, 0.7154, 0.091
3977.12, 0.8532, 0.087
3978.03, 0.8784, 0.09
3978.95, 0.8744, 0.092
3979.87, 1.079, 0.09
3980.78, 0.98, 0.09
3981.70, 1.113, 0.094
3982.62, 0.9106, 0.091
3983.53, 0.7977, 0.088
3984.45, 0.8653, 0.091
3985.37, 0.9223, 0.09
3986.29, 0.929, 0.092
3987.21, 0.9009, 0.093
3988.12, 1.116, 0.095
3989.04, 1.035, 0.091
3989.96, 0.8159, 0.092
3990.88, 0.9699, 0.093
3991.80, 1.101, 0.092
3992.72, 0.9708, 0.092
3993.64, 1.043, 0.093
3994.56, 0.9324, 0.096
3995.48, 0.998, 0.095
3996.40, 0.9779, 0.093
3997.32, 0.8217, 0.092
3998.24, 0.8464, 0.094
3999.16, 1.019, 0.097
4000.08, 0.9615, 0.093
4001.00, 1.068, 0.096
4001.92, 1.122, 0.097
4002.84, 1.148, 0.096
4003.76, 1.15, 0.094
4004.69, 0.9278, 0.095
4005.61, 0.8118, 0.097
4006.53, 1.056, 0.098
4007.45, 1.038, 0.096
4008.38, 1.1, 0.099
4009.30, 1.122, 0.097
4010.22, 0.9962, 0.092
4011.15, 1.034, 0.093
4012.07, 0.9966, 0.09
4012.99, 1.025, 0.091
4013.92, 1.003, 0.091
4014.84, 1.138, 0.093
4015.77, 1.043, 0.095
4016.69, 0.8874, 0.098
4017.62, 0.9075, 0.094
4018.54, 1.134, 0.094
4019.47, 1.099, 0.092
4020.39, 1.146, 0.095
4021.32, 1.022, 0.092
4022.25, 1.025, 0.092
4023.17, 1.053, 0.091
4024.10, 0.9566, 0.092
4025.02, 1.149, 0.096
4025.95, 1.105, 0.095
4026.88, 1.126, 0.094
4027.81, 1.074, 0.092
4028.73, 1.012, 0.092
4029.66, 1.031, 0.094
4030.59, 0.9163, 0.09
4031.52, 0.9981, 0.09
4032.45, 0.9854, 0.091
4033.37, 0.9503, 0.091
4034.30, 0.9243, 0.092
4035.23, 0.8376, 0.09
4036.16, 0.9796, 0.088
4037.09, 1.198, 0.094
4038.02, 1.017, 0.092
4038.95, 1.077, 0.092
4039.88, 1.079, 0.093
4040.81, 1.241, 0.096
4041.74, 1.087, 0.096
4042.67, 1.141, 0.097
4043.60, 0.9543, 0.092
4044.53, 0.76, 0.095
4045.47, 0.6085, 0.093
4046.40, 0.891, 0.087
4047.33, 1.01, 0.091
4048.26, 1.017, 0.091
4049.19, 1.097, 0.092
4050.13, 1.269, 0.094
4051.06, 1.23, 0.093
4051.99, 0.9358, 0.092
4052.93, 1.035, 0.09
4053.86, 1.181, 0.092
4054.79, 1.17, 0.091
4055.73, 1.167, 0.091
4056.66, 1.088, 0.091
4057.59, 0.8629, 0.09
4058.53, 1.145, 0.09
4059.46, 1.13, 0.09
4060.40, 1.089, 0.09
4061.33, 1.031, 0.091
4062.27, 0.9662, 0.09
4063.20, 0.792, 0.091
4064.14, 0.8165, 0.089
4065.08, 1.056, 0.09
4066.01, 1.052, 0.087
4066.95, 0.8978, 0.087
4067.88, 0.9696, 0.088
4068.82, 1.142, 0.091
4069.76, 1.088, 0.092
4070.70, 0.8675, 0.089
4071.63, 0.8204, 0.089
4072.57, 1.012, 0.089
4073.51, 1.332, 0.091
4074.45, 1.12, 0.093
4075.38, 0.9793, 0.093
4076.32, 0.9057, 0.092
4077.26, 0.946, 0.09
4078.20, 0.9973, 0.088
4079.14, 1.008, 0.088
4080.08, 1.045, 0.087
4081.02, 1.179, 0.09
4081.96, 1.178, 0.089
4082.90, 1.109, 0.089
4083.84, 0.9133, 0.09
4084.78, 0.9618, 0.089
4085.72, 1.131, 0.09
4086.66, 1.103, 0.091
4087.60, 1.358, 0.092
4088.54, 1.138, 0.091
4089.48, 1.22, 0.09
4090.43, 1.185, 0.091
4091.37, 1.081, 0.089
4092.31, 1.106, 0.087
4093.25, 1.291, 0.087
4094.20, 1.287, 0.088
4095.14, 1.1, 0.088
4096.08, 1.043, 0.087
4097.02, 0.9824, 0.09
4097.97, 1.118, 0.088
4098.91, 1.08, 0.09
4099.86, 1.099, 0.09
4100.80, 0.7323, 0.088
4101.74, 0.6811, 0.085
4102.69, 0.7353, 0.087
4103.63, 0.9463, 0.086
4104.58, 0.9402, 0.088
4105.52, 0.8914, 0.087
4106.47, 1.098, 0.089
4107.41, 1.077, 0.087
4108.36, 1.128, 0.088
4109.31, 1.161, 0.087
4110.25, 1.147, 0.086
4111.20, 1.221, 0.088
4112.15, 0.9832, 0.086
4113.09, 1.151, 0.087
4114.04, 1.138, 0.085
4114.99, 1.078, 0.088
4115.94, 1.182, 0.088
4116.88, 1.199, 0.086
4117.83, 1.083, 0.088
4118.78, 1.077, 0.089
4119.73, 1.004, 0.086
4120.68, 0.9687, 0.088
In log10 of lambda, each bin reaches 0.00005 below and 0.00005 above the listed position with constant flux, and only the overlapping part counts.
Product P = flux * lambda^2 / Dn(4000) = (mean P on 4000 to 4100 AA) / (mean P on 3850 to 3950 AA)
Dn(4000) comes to 1.6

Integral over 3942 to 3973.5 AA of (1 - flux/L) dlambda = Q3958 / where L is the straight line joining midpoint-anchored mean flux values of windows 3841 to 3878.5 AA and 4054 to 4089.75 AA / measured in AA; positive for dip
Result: 9.7 AA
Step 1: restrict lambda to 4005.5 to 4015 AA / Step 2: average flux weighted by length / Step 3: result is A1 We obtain 1.03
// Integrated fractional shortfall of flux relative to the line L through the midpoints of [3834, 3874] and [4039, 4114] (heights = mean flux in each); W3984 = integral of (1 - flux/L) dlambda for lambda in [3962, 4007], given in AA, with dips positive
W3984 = 7.0 AA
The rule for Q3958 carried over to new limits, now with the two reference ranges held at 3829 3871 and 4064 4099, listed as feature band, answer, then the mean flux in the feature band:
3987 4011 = -1.4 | 1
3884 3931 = 3.9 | 0.744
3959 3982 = 8.5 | 0.575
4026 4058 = -0.5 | 1.03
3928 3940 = 7.9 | 0.289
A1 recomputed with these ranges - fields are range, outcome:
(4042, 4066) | 1.02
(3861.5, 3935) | 0.729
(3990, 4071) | 1.02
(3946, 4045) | 0.889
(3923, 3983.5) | 0.601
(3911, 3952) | 0.626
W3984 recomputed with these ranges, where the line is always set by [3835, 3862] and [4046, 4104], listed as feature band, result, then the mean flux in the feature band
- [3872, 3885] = 0.34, 0.753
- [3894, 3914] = -0.41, 0.825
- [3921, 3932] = 3.98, 0.535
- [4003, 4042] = -2.46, 1.04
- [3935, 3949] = 4.67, 0.576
